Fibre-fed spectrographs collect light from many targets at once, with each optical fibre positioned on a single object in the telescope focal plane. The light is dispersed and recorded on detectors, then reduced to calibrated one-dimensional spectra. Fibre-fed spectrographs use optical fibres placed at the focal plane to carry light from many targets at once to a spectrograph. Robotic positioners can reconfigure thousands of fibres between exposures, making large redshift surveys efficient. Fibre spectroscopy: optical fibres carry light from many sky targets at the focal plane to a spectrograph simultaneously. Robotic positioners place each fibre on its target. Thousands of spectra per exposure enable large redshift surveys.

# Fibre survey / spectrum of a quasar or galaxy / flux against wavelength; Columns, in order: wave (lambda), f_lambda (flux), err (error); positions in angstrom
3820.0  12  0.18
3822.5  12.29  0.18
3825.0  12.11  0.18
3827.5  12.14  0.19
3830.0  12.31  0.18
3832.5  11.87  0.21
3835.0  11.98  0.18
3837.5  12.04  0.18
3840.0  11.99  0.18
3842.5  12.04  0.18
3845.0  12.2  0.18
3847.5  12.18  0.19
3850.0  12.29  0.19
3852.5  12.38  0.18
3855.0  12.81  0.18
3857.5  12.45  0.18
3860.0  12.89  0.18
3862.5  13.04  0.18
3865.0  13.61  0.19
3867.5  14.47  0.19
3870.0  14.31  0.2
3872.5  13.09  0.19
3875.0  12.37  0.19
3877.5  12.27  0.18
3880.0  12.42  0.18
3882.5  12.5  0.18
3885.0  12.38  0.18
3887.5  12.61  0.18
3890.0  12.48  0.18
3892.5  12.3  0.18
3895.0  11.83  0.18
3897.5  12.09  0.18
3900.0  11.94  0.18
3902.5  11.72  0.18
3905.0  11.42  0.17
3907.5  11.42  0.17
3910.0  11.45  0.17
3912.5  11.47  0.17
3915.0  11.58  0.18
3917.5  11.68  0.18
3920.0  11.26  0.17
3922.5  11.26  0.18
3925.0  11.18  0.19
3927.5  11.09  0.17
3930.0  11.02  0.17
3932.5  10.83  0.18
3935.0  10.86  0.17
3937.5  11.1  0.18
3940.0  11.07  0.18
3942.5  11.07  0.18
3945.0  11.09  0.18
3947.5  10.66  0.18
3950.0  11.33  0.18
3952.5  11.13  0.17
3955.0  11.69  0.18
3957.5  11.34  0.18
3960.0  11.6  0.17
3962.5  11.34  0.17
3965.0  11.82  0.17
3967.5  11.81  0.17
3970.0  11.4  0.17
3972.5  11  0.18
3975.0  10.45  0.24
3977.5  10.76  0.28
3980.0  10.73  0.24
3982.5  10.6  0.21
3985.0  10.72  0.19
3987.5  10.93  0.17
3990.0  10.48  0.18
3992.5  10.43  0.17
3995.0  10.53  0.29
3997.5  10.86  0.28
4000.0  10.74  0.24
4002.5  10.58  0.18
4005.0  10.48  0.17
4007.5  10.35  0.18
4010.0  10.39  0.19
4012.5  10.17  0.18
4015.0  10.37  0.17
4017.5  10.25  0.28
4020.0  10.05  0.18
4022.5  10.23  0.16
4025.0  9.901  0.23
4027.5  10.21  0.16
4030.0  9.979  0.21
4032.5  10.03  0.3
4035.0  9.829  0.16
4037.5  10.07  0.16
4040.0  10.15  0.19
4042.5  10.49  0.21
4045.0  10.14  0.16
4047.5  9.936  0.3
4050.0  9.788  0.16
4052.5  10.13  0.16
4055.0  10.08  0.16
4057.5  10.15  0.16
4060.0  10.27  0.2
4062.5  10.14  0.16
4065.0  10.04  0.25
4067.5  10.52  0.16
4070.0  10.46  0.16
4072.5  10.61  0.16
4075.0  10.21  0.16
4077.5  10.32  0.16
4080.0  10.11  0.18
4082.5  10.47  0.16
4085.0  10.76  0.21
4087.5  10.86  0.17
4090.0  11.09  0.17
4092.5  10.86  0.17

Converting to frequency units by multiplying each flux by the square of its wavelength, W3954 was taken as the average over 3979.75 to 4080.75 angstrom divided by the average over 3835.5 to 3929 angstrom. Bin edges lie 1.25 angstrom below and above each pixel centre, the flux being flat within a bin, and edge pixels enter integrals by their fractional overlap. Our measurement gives 0.9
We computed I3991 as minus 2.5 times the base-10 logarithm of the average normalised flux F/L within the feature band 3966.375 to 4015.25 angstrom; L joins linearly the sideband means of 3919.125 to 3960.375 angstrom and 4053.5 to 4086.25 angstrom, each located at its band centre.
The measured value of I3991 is 0.013 mag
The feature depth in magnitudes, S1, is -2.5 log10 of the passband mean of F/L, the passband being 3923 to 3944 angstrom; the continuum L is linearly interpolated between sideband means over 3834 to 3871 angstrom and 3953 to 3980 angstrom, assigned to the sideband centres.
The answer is 0.063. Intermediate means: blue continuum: 12.7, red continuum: 11.3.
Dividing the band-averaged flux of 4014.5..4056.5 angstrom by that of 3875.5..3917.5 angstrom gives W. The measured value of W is 0.84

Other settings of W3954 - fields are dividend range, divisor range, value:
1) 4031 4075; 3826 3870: 0.90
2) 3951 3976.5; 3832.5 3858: 0.99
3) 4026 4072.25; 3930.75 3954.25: 0.97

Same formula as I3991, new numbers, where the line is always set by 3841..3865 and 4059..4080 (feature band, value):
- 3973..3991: 0.05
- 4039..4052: 0.05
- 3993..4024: 0.05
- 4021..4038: 0.07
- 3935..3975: 0.02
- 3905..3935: 0.05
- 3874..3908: 0.00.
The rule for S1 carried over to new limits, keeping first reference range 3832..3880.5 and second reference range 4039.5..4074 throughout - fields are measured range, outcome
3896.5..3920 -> 0.04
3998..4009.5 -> 0.03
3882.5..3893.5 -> -0.02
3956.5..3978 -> 0.00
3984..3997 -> 0.04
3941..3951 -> 0.05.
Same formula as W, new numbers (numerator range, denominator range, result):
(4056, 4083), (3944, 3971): 0.90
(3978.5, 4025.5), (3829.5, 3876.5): 0.83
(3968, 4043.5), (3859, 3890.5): 0.81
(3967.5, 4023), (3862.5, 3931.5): 0.87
